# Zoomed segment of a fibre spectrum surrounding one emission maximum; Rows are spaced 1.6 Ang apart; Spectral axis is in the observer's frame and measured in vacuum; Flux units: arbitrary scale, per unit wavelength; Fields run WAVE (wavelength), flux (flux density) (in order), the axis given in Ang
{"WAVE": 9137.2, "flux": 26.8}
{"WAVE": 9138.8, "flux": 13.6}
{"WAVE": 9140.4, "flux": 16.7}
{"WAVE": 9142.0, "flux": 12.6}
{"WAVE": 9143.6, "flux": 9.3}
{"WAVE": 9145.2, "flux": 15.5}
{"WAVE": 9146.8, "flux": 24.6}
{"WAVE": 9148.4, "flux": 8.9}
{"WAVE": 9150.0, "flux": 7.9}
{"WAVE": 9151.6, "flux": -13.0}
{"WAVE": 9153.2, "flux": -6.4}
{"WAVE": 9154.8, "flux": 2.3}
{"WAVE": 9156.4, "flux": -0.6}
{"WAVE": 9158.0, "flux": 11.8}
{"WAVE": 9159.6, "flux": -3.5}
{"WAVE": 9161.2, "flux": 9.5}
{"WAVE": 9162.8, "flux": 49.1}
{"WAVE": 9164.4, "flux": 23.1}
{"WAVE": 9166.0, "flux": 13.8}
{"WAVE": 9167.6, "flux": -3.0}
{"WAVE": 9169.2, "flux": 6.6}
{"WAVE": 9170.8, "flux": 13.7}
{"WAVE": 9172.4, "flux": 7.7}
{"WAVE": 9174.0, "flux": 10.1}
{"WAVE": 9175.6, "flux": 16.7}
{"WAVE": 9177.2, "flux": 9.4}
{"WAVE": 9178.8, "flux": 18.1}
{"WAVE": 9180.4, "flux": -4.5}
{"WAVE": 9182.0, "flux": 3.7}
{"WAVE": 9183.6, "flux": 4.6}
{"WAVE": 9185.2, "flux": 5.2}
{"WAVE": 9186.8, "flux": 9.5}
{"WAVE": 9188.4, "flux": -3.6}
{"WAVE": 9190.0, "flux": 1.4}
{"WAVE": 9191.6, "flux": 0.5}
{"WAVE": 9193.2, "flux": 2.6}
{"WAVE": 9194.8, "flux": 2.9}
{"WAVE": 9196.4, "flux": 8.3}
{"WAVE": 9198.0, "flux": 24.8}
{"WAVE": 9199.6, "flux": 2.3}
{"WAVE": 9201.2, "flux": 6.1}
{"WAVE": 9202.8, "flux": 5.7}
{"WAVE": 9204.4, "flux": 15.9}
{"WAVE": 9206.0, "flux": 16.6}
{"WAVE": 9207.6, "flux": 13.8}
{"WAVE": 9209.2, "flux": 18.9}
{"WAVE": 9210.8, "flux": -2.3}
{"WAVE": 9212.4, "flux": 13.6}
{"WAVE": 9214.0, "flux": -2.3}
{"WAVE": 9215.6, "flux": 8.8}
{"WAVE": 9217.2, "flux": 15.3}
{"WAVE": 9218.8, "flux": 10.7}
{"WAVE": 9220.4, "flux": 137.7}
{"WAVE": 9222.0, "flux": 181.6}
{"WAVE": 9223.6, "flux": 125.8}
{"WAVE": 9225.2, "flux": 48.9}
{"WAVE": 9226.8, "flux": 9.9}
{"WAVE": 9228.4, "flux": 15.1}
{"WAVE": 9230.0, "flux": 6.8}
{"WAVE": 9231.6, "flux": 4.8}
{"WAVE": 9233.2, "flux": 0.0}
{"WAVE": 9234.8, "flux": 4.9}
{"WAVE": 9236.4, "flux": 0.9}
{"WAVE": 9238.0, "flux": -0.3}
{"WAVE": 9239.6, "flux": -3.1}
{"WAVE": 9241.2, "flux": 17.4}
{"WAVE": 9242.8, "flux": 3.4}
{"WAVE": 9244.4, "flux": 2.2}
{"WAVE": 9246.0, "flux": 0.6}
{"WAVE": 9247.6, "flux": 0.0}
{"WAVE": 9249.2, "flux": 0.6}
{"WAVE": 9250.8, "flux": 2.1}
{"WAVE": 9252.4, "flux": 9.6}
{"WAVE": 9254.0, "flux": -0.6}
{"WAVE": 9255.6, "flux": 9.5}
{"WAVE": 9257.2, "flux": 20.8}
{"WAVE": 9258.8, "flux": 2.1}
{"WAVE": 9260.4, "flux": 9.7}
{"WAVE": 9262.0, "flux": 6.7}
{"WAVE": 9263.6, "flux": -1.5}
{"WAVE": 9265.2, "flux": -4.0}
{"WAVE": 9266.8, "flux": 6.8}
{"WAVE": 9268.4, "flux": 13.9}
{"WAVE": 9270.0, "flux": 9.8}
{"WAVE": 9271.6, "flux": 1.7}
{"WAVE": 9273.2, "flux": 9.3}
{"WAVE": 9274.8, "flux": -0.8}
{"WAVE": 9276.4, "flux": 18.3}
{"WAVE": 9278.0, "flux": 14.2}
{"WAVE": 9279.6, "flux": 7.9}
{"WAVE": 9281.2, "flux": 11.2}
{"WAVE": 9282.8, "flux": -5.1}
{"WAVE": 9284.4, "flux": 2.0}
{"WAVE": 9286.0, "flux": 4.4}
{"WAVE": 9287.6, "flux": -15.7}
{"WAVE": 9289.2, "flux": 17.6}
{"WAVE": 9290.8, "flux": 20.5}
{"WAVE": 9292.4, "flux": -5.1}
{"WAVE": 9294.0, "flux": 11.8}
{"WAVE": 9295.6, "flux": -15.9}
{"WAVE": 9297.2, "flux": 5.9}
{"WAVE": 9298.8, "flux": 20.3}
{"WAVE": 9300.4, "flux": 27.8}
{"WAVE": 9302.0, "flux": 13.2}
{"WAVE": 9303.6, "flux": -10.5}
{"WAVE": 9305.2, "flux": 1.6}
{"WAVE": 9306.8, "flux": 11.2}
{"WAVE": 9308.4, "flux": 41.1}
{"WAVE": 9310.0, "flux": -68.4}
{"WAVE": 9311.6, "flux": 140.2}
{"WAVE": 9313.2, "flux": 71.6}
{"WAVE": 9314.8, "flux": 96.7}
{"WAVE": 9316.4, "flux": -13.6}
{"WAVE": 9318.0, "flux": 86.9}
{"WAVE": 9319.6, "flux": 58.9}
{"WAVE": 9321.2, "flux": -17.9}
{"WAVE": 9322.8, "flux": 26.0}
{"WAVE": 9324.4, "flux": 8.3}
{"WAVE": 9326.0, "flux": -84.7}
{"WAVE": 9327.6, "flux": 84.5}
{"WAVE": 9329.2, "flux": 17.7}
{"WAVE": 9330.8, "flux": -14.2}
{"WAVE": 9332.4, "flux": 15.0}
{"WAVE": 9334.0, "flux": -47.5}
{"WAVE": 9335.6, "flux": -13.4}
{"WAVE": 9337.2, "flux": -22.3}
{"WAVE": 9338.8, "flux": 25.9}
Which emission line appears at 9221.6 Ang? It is H-beta 4861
